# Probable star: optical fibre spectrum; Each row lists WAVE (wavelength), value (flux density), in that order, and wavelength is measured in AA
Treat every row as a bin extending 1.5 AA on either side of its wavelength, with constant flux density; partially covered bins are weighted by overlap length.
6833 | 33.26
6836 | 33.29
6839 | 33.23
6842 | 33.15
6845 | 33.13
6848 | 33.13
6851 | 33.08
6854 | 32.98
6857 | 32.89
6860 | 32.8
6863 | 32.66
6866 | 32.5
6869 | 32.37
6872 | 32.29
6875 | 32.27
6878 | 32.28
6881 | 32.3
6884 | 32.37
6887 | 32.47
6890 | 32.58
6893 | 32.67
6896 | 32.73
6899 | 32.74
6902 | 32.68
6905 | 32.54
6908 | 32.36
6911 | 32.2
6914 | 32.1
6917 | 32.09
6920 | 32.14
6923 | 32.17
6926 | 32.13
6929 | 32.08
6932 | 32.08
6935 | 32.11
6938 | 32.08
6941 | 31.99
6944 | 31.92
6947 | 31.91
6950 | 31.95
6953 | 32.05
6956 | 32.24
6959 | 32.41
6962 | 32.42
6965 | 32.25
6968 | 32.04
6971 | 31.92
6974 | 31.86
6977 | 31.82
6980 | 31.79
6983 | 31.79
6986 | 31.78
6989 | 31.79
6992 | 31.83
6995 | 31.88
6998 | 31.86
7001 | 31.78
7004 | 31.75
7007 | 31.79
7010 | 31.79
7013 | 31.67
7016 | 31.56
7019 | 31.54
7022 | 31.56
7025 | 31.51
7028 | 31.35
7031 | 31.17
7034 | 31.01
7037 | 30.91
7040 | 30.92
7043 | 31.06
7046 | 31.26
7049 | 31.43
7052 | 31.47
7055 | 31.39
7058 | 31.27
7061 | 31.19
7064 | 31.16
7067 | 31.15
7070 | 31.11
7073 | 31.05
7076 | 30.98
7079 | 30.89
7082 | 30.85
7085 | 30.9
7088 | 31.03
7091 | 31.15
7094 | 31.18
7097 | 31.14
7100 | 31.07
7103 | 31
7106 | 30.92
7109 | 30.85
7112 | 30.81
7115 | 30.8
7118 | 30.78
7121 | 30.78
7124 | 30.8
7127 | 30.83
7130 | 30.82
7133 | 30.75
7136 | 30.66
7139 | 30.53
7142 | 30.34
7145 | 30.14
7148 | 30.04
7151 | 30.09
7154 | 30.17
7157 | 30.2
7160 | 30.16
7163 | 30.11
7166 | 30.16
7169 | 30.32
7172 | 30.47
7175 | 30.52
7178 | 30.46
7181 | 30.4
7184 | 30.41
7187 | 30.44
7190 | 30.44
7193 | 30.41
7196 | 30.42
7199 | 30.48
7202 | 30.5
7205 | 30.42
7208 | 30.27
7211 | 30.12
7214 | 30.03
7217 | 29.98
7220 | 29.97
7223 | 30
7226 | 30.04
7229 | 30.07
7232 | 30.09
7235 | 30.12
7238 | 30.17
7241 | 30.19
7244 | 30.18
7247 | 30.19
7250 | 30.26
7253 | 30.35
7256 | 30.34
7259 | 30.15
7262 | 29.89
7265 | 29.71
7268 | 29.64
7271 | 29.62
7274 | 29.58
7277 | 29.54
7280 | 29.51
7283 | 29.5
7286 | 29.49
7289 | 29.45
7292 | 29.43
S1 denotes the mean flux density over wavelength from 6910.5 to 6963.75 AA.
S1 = 32.1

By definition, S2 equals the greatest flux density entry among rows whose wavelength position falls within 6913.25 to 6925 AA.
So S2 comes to 32.17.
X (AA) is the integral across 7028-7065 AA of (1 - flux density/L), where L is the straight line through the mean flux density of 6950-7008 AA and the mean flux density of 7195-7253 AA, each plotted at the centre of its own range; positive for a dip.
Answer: 0.32 AA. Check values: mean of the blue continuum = 32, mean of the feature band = 31.2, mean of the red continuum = 30.2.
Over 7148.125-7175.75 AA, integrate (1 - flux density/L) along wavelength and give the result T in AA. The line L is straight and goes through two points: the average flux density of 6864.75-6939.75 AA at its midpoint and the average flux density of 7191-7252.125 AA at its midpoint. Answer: 0.33 AA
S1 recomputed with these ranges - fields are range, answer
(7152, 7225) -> 30.3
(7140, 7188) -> 30.3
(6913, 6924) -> 32.1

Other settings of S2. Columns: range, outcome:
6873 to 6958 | 32.74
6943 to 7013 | 32.42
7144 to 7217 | 30.52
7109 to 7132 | 30.85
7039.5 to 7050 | 31.43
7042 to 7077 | 31.47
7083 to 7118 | 31.18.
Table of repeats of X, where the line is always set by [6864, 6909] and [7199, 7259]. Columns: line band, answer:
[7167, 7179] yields 0.05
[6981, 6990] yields 0.01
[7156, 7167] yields 0.17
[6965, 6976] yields -0.02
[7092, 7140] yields 0.12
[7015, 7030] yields 0.04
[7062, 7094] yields 0.16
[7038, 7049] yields 0.11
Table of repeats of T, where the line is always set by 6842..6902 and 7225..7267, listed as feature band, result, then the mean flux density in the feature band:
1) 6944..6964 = 0.0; 32.1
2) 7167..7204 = 0.1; 30.4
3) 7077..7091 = 0.1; 30.9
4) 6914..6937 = 0.1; 32.1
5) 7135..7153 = 0.3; 30.3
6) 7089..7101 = 0.0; 31.1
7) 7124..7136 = 0.0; 30.8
